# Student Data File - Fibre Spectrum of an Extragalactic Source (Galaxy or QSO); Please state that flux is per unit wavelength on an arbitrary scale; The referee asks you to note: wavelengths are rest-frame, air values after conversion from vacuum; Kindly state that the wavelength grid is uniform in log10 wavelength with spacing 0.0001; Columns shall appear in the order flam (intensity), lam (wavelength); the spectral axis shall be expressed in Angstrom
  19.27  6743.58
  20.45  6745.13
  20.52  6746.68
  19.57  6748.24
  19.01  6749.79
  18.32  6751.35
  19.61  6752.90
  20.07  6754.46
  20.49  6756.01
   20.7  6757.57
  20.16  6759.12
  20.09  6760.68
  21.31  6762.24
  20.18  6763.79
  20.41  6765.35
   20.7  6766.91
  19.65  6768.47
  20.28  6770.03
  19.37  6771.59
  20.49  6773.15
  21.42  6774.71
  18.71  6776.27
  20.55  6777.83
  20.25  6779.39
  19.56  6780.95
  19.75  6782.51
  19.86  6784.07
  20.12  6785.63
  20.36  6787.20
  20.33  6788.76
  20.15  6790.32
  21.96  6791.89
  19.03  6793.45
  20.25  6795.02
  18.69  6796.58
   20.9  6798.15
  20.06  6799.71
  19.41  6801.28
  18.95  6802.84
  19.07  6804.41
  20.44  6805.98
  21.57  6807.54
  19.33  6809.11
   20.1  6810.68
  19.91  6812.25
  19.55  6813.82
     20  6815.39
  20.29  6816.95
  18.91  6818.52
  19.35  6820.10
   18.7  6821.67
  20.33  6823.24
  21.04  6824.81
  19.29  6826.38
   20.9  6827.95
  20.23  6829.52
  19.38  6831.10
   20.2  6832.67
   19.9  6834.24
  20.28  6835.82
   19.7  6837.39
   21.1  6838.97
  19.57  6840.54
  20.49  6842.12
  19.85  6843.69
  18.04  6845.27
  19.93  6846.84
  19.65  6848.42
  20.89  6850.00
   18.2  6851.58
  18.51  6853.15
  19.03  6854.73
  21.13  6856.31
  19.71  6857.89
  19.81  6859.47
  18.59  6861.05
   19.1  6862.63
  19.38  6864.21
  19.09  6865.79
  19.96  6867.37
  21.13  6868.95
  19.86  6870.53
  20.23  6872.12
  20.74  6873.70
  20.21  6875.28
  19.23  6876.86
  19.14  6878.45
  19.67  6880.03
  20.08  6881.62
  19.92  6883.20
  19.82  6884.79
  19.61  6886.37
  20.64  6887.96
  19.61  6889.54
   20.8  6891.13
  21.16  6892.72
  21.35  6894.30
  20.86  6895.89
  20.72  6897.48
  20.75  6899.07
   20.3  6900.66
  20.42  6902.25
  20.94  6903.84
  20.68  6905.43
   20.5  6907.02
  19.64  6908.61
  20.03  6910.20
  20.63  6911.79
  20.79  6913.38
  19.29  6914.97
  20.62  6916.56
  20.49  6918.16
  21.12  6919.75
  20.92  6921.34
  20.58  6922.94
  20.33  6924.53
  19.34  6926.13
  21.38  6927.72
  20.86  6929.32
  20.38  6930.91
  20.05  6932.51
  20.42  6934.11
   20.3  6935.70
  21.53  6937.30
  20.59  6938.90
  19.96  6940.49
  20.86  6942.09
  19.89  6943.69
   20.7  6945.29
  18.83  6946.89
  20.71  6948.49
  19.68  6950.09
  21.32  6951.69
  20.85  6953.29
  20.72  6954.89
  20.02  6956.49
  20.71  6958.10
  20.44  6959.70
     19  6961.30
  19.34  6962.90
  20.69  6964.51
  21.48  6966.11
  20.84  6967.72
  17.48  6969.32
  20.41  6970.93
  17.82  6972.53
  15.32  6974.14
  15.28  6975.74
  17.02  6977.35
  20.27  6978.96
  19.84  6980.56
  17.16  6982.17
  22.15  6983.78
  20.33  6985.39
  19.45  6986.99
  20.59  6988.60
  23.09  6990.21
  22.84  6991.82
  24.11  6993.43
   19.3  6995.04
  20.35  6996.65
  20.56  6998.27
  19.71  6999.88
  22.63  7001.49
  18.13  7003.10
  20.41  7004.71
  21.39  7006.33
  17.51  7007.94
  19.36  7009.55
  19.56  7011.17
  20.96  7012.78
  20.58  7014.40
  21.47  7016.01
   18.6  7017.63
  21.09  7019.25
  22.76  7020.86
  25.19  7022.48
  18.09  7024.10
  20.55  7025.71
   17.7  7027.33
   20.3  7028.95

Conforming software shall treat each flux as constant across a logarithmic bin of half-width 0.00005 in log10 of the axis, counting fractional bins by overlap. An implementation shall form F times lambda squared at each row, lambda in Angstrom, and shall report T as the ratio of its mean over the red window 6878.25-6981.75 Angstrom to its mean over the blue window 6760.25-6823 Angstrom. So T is 1.05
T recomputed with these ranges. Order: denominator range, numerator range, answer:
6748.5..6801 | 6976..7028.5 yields 1.08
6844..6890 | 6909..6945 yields 1.06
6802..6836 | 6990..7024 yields 1.11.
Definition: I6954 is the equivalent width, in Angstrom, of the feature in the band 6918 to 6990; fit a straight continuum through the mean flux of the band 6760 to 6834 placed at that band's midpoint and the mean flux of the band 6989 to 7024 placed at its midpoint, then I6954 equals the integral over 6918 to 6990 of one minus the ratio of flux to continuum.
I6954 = 2.4 Angstrom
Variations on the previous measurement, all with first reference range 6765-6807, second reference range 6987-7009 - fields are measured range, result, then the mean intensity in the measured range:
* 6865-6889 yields 0.5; 20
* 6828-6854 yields 0.6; 19.8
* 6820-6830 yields 0.1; 20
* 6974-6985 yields 1.2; 18.4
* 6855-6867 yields 0.4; 19.5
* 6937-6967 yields 0.3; 20.4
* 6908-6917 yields 0.1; 20.2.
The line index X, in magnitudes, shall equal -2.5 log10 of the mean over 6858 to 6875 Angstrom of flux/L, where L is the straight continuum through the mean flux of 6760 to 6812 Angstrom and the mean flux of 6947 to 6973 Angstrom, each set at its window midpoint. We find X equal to 0.02 mag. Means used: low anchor 20.1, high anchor 20.1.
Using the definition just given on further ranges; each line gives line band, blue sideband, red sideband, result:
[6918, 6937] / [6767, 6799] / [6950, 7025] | -0.023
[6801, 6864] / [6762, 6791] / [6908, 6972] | 0.025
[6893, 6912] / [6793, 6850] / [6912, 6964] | -0.019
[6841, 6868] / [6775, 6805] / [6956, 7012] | 0.023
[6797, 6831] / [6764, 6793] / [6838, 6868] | 0.000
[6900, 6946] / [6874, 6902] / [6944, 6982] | -0.032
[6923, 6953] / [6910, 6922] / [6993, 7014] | 0.002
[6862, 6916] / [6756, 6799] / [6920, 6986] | -0.010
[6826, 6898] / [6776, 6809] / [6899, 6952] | 0.016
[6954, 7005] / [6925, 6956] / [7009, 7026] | 0.037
